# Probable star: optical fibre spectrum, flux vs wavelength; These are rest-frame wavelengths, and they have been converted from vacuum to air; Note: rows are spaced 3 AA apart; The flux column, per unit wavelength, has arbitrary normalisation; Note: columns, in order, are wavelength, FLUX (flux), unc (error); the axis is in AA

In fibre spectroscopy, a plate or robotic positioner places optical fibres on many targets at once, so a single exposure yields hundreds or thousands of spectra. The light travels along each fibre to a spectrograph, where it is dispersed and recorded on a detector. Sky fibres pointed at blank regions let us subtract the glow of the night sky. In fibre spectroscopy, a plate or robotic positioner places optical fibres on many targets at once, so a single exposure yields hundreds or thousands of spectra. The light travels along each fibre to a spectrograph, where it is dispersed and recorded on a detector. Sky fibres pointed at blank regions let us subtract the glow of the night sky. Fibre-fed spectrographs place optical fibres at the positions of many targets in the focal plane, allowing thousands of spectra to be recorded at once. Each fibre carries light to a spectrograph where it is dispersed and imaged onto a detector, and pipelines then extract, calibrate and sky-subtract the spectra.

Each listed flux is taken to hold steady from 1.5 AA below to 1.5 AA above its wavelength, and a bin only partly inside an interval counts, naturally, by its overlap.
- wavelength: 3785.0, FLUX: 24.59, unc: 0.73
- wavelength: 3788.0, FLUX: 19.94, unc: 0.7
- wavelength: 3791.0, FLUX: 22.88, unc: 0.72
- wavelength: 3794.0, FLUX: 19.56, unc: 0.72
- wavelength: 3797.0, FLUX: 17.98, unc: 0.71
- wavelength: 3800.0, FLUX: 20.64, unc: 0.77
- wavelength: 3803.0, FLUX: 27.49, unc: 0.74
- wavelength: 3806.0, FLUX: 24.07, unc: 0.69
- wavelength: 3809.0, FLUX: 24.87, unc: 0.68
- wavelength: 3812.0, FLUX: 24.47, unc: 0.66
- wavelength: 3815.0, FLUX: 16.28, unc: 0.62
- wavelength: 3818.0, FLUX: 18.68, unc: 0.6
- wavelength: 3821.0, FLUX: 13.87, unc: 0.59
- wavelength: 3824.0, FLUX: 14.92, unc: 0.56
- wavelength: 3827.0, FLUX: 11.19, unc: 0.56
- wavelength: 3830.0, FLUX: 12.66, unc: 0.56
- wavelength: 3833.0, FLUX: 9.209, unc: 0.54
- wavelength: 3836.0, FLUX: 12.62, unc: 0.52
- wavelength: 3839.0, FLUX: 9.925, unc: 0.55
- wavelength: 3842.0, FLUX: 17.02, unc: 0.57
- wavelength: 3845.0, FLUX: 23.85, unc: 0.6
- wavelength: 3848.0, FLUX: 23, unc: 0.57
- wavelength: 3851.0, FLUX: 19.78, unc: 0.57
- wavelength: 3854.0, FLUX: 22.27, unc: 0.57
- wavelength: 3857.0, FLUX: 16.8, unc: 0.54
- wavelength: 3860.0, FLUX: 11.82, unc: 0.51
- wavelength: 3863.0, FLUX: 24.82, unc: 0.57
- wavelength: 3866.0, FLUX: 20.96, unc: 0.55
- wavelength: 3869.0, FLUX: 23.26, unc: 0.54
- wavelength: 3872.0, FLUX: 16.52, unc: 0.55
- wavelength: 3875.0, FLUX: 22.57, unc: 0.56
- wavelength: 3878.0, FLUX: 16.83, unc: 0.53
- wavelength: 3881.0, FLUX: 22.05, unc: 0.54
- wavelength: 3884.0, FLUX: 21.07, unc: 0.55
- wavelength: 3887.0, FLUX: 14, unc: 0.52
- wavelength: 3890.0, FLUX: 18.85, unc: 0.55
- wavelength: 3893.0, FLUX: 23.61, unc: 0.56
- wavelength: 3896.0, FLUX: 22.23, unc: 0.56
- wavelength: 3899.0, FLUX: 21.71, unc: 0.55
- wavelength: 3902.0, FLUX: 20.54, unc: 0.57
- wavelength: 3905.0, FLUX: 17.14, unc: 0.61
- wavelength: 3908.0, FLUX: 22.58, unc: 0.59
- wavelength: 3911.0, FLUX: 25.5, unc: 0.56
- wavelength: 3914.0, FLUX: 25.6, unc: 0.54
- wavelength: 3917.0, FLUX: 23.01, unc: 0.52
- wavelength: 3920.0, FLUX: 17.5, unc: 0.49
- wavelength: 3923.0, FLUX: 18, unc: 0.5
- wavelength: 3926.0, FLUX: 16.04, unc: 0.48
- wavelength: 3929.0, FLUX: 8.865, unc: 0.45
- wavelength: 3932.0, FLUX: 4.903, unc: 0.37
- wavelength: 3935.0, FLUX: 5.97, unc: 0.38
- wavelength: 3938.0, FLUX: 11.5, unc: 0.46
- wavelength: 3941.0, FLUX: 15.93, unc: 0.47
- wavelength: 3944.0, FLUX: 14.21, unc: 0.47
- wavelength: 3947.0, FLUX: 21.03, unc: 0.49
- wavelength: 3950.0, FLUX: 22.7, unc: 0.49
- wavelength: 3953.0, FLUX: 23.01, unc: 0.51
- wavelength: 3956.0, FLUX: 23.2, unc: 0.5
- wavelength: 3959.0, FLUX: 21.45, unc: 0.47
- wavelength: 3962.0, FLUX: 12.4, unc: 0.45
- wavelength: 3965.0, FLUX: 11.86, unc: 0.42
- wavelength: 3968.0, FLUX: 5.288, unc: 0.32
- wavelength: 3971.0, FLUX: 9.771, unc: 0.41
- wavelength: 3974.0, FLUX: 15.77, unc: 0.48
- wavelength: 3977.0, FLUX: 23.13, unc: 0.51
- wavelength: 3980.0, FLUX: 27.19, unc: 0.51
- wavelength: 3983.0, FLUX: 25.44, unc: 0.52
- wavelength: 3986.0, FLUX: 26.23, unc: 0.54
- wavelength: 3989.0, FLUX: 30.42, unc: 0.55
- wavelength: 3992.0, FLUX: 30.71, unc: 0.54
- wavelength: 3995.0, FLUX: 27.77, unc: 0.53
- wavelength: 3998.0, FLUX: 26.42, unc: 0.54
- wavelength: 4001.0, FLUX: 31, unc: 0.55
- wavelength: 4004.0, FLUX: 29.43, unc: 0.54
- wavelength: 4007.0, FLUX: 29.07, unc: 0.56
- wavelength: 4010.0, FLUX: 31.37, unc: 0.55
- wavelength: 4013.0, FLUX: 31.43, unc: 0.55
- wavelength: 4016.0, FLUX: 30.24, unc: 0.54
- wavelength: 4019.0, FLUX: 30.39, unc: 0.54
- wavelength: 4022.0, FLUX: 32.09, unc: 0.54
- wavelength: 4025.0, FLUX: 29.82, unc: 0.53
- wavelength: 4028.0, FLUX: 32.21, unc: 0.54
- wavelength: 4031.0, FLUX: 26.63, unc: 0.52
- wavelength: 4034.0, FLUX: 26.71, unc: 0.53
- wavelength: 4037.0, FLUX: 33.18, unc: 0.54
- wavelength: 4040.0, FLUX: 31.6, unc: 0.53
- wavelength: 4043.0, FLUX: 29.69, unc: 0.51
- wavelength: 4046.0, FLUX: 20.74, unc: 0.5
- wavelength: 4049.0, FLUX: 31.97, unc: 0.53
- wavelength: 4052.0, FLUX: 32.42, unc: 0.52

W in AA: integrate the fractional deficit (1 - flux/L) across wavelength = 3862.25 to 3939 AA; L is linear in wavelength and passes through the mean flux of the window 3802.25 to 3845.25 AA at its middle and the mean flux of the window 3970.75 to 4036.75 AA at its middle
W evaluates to 9.7 AA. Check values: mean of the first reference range 17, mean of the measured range 18.7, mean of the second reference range 27.9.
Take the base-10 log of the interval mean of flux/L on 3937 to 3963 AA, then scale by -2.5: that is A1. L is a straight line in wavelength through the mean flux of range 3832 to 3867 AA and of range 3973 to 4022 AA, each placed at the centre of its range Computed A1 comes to 0.31 mag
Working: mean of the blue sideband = 17.7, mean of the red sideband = 28.1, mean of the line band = 18.6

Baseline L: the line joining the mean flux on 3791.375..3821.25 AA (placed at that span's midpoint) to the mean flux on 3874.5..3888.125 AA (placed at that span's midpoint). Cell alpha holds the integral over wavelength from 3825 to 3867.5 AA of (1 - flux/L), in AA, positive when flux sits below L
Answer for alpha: 6.8 AA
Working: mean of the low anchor 21.2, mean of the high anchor 19.2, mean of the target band 16.8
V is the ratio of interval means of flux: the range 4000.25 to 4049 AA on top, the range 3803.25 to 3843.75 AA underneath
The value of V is 1.80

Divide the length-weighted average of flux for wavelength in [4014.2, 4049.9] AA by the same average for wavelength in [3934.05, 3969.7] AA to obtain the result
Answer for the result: 1.87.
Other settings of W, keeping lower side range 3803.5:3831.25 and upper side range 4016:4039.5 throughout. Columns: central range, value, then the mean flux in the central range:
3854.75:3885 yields 2.2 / 19.7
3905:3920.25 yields 0.6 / 22.7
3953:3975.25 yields 9.8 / 14.8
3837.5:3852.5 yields 0.9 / 18.7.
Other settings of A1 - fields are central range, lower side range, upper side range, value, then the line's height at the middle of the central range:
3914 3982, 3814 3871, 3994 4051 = 0.44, 24.4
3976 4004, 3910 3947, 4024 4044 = -0.16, 24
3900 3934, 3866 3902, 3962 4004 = 0.16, 21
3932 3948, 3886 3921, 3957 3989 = 0.48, 19.8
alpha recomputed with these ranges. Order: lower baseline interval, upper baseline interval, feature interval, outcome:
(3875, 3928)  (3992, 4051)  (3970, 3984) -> 3.1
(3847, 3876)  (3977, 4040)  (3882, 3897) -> 1.3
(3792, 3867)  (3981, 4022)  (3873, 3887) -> 1.2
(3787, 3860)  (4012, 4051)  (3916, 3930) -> 4.1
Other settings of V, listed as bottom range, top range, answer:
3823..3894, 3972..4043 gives 1.59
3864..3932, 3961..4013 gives 1.20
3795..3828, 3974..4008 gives 1.39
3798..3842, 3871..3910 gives 1.17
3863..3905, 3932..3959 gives 0.82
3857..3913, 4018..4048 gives 1.45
